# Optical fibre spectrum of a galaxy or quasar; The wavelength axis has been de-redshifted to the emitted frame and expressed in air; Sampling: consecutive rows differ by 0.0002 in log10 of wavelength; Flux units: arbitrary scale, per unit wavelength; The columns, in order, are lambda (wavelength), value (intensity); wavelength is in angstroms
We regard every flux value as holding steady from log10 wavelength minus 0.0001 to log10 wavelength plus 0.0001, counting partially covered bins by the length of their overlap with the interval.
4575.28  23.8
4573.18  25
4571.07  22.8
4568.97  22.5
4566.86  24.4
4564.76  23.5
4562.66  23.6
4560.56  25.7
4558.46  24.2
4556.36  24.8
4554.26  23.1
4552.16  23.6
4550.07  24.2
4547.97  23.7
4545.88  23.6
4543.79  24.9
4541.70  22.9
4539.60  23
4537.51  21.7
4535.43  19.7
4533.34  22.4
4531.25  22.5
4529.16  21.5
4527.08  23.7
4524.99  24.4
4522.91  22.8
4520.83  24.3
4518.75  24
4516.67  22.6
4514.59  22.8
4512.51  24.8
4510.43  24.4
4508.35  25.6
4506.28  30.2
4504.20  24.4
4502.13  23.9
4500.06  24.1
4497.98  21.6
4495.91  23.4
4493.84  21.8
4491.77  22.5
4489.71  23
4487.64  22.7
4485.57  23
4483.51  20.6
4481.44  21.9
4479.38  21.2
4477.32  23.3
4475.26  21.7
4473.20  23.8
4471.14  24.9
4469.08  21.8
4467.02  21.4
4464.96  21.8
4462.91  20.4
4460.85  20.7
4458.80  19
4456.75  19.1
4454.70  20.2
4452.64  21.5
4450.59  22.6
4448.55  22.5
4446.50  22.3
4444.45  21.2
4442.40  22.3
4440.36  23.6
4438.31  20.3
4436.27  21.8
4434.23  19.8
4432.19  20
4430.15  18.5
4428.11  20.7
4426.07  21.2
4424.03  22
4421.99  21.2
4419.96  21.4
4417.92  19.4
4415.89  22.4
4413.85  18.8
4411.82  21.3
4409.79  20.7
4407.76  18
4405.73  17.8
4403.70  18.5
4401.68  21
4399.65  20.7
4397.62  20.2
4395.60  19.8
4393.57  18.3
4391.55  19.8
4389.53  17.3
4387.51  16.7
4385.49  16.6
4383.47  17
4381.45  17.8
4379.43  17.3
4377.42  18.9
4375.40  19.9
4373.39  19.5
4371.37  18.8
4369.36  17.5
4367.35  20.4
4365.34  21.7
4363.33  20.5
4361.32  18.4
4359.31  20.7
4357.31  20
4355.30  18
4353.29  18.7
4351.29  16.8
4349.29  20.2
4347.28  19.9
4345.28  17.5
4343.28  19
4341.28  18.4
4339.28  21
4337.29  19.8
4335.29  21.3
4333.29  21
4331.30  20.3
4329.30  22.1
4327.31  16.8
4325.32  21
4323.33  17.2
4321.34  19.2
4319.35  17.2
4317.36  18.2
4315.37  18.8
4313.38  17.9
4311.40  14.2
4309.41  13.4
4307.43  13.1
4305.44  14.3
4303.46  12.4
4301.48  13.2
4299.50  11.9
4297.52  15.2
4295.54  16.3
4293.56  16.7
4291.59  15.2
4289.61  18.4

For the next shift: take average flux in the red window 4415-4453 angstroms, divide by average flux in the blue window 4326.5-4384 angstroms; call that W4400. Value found 1.10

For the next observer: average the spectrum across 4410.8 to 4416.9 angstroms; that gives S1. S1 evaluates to 20.8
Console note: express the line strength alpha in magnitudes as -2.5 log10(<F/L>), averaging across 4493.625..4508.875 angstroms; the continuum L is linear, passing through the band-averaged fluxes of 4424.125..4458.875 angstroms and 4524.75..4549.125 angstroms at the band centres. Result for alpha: -0.109 mag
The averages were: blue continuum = 21.1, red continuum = 22.8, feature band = 24.5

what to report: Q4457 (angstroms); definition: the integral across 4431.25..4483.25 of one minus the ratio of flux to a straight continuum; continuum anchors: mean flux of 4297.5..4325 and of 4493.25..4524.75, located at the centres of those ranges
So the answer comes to 0.72 angstroms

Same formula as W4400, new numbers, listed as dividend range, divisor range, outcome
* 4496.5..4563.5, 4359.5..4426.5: 1.22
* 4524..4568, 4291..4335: 1.40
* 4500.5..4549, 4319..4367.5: 1.21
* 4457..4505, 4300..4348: 1.25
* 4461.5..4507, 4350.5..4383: 1.20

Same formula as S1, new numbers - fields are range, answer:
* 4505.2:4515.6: 25.5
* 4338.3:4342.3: 19.7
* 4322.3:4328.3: 18.4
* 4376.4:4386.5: 17.5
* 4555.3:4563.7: 24.6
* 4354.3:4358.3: 19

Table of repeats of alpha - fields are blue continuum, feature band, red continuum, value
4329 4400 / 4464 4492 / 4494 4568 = -0.01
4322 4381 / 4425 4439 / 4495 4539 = 0.06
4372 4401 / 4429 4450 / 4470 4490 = -0.02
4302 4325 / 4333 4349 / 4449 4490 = -0.16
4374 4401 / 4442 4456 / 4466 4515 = -0.02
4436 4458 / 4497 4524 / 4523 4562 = -0.07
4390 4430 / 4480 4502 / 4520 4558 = -0.02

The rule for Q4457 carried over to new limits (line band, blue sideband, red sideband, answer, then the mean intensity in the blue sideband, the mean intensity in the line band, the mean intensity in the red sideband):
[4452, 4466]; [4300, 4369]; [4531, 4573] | 0.6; 18.3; 20.4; 23.4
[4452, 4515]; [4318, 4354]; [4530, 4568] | -1.4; 19.3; 22.6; 23.4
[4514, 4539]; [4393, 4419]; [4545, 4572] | 0.3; 19.8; 22.7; 23.8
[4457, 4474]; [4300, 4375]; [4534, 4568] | -0.1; 18.3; 21.6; 23.5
